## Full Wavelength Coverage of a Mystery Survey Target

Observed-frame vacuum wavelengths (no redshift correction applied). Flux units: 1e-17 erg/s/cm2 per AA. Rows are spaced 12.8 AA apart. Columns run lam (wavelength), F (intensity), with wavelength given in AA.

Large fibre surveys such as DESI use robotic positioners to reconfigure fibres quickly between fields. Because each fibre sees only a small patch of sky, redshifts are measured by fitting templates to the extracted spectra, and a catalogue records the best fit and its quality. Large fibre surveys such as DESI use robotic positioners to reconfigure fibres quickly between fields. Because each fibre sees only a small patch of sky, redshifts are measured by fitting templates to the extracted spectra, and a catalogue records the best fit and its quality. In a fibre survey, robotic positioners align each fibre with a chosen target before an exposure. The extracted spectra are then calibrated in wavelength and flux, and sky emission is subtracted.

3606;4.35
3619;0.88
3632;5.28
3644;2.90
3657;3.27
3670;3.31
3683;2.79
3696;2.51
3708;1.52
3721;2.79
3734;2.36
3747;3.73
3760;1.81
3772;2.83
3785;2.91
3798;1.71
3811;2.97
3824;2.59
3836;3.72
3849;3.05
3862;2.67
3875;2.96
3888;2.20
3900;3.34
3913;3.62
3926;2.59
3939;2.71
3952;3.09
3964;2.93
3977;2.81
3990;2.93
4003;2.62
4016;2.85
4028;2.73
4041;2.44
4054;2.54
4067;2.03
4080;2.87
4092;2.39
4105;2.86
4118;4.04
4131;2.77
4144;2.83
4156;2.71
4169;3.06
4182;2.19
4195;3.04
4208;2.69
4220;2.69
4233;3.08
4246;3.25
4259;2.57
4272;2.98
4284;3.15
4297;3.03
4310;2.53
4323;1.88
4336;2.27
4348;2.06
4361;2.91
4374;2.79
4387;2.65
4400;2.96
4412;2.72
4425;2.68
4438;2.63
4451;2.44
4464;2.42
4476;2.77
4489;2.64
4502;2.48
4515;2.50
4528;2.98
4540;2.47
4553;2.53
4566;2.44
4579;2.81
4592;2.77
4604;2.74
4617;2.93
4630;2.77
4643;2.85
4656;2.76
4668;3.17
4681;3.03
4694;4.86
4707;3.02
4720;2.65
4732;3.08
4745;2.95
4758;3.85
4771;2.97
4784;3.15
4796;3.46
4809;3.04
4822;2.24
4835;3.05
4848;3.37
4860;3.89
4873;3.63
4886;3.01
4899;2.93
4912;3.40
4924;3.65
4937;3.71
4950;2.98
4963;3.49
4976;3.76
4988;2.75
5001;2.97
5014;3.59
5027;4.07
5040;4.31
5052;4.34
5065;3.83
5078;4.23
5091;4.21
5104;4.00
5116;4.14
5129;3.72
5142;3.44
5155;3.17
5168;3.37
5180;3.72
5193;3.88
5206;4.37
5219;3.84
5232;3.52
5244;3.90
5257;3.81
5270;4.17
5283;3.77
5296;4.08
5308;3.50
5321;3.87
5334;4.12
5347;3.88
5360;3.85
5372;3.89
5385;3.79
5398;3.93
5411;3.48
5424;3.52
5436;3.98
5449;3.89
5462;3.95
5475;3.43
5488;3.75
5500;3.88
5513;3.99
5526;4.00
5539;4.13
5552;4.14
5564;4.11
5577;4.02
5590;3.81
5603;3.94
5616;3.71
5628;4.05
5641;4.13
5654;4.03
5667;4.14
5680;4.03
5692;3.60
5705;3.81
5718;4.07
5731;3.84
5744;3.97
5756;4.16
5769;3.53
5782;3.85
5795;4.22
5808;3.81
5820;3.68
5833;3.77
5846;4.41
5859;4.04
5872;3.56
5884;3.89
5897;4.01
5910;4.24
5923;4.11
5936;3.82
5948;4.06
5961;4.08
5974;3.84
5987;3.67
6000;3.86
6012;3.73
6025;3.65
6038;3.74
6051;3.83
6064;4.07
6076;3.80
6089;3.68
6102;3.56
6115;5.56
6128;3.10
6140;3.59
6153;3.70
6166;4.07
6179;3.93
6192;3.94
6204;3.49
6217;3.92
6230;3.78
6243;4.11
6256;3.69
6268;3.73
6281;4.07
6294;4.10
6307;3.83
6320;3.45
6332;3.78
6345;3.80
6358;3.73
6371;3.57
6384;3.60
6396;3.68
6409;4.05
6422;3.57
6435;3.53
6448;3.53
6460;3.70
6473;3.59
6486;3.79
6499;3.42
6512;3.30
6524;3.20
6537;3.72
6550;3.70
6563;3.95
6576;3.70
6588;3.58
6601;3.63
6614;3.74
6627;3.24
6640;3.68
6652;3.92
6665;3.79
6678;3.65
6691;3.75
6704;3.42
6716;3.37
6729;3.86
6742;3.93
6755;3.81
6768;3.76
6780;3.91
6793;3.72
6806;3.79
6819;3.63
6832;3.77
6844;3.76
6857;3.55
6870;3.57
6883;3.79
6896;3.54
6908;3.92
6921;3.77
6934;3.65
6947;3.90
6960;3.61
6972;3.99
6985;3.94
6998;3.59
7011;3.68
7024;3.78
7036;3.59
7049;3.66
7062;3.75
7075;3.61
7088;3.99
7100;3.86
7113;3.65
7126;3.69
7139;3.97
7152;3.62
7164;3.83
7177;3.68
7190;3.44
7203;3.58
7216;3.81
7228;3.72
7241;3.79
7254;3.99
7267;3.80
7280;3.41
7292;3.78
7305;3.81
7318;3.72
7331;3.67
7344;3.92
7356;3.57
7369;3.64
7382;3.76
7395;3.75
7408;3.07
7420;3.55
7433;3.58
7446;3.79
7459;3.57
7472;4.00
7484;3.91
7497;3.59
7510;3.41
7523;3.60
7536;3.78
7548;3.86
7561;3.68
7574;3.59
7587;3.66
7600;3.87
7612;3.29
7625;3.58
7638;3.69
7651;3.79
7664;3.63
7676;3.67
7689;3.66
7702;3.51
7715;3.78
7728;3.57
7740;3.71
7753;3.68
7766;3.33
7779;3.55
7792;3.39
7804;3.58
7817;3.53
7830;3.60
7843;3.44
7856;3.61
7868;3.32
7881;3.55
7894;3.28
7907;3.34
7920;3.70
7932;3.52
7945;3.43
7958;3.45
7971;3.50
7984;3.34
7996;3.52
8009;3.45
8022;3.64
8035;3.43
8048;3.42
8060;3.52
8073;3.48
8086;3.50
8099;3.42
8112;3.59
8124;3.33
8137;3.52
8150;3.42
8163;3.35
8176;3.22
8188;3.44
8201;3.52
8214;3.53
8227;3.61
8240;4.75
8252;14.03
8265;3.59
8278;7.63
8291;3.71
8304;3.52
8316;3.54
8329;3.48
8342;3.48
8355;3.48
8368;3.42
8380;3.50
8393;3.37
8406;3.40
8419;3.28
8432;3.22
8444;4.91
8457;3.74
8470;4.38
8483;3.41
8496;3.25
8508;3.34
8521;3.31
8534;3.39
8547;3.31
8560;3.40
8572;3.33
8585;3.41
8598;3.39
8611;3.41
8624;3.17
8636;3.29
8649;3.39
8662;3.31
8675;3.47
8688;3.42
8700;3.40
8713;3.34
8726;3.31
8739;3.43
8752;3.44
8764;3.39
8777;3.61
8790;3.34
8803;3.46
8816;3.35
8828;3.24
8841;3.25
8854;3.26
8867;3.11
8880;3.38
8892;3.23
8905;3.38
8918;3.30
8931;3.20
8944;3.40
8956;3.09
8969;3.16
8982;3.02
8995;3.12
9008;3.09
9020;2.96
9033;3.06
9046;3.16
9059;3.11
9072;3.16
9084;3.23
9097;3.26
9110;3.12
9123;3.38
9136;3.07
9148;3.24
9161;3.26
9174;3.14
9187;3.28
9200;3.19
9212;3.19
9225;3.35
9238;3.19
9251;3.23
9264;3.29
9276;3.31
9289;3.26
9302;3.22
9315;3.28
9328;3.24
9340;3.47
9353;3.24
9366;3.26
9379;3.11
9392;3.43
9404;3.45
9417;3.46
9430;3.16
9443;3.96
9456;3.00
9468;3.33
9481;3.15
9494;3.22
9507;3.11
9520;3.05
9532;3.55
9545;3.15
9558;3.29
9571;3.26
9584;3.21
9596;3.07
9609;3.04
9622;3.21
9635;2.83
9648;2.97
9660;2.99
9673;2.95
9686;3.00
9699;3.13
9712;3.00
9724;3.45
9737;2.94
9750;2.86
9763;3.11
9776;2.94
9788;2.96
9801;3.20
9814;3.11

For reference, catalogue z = 0.26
